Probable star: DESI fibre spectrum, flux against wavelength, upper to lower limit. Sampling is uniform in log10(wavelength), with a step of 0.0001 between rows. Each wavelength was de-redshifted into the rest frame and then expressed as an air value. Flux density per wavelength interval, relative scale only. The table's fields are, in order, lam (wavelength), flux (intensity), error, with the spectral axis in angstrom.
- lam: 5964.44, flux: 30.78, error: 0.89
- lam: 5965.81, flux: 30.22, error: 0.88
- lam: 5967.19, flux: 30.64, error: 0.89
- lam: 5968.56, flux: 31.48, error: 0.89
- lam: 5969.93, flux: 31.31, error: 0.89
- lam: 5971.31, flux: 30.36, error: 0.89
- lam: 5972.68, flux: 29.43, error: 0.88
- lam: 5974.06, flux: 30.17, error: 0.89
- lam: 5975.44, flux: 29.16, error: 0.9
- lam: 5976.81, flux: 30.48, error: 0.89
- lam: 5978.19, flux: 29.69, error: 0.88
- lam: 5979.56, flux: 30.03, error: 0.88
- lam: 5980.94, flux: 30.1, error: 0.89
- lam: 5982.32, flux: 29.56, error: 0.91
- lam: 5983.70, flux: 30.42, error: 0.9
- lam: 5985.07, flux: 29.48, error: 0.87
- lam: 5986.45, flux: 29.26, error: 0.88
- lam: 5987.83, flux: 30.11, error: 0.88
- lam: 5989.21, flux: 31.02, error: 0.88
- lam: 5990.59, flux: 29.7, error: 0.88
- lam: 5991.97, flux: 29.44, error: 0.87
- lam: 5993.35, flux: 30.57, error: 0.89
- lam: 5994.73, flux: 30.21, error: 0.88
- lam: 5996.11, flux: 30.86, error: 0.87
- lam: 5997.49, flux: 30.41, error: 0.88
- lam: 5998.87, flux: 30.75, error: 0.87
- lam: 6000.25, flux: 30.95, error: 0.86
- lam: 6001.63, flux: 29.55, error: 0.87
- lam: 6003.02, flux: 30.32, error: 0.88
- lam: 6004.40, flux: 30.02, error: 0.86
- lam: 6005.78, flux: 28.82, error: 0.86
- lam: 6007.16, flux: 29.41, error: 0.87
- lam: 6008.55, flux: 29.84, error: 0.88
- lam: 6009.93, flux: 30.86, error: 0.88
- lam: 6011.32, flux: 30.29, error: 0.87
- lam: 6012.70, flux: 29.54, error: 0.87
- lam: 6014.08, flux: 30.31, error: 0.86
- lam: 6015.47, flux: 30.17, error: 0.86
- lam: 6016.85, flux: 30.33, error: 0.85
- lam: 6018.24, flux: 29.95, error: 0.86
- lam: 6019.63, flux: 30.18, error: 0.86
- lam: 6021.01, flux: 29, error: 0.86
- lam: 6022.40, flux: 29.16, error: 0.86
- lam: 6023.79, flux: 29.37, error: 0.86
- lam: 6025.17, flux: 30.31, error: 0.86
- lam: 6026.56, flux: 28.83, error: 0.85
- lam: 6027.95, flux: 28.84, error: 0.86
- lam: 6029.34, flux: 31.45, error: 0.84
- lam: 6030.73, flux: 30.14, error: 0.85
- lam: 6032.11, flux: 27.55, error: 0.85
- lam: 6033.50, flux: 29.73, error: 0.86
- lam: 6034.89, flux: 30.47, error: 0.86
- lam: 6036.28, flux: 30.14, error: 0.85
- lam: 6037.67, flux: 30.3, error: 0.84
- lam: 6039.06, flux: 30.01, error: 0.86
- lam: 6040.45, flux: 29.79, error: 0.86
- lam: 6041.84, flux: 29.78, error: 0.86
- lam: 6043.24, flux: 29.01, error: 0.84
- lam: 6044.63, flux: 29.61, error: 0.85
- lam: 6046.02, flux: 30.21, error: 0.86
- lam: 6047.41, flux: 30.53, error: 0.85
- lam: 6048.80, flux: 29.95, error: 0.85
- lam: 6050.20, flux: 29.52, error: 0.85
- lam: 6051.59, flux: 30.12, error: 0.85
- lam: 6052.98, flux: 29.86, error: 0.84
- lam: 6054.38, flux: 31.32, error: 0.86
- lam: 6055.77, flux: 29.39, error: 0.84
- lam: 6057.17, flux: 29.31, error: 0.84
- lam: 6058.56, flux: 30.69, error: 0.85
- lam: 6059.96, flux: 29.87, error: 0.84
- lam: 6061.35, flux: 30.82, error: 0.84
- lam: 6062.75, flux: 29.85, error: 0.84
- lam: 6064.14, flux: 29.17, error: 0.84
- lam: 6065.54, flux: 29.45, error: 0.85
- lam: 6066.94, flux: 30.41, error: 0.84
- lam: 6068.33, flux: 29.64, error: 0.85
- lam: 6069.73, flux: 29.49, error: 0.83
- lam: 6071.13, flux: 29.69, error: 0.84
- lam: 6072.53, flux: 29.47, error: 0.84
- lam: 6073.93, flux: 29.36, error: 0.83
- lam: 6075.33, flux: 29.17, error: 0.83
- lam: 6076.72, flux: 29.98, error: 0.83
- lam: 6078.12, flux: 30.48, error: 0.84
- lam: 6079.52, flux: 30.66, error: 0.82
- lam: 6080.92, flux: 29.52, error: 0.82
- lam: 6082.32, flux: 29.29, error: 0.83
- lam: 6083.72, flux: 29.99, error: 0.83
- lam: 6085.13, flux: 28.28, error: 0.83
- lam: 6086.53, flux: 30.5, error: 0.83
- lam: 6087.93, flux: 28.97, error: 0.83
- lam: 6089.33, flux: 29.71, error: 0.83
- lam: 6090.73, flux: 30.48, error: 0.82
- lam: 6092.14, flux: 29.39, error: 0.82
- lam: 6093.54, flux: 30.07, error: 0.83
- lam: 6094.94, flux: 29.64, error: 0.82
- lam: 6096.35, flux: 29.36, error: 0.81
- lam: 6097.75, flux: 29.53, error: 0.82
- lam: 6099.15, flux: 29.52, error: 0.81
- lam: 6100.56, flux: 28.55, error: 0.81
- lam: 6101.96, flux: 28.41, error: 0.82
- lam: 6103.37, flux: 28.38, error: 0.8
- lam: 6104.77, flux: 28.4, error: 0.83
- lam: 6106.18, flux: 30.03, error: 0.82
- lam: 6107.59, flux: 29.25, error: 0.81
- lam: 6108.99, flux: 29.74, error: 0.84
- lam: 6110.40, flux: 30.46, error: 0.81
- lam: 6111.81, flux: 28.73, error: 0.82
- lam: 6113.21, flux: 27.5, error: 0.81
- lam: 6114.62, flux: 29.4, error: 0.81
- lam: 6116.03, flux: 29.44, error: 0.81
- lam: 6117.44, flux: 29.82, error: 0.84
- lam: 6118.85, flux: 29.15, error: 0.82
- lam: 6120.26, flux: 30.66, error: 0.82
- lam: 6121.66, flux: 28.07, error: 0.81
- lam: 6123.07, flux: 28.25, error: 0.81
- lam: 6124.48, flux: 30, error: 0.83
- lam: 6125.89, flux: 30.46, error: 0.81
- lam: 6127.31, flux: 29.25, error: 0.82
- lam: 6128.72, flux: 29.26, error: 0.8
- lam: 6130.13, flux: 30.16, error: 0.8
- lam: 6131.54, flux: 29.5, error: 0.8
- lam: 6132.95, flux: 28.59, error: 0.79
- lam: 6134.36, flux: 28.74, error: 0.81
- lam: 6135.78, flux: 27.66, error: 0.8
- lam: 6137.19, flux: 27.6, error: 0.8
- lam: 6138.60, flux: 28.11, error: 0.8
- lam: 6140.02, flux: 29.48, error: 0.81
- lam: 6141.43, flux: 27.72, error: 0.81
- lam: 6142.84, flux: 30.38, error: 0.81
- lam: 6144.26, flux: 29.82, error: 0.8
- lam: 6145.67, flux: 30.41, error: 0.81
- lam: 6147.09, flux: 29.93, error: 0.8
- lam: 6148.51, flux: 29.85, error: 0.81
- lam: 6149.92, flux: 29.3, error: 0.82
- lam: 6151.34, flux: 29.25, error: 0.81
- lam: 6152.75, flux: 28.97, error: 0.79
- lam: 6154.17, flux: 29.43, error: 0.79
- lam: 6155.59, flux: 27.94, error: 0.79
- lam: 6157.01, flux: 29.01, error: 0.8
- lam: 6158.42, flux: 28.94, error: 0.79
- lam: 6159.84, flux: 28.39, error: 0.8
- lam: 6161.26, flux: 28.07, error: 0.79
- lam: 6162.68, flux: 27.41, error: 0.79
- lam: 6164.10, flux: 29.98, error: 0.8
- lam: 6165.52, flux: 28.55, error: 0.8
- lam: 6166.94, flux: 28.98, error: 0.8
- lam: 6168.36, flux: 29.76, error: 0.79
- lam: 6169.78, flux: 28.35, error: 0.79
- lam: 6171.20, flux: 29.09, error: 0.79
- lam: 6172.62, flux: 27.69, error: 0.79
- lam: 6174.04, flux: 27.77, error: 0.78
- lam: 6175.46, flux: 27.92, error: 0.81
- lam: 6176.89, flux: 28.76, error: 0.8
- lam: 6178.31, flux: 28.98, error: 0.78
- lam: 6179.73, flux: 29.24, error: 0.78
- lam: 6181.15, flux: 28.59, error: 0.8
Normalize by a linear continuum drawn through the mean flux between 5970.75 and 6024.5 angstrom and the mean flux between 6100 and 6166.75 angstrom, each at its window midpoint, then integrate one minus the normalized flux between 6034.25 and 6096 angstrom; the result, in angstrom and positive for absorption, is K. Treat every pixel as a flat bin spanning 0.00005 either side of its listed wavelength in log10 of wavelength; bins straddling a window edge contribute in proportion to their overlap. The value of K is -0.7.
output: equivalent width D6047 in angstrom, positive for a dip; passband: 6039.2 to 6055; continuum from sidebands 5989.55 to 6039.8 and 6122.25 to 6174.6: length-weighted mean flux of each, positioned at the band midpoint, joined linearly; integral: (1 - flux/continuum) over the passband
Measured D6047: -0.1 angstrom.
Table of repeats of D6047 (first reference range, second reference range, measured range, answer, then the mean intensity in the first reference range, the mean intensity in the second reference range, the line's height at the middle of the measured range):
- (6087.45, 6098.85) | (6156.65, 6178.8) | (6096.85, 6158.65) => 0.01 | 29.7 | 28.6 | 29.2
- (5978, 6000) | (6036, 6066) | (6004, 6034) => 0.31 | 30.1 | 29.9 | 30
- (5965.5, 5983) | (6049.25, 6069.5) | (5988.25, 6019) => -0.04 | 30.2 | 29.9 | 30.1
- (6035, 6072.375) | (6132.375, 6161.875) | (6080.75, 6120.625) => 0.07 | 29.9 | 28.9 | 29.4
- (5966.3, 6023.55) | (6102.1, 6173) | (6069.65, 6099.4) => -0.23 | 30.1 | 29.1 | 29.4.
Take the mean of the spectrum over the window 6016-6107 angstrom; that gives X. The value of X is 29.7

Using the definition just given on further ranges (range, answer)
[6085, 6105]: 29.3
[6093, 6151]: 29.2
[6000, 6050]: 29.8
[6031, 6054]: 29.8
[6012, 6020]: 30.1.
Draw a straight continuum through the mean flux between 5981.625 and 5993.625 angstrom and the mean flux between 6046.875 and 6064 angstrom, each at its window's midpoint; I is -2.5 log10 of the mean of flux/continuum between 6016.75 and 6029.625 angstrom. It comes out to 0.01 mag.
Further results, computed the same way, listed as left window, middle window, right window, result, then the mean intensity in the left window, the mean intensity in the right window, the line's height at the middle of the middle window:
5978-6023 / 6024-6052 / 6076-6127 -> 0.00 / 30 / 29.4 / 29.8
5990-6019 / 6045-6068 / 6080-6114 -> -0.01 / 30.1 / 29.3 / 29.7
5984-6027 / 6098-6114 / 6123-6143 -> 0.01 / 30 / 29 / 29.2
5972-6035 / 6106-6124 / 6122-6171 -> 0.00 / 29.9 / 29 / 29.2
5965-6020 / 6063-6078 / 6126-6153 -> 0.00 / 30.1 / 29.2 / 29.6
